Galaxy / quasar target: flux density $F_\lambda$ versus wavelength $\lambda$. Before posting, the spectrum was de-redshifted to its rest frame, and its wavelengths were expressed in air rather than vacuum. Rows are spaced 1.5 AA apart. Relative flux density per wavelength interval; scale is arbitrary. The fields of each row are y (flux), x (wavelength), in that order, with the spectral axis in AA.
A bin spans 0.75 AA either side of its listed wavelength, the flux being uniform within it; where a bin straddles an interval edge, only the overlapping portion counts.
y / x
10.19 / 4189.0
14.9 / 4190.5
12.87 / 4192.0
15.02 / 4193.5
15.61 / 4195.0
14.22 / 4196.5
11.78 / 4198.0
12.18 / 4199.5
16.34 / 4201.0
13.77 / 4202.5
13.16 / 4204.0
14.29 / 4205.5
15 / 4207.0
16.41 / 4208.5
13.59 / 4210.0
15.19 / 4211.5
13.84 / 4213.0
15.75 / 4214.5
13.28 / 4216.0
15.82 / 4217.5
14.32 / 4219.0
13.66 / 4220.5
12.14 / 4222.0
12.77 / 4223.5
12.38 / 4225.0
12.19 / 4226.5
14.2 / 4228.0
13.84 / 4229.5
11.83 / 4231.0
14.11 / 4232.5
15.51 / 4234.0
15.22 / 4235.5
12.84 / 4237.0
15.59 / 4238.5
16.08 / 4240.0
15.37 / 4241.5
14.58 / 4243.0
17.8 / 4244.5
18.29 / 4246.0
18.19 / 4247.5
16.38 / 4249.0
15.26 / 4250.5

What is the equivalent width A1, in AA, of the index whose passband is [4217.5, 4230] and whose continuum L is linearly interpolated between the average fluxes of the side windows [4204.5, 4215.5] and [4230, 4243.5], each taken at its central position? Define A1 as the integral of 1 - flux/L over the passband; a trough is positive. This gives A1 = 1.1 AA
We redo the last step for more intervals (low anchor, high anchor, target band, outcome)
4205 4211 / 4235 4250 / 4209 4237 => 2.7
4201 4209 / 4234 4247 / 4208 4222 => 0.4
